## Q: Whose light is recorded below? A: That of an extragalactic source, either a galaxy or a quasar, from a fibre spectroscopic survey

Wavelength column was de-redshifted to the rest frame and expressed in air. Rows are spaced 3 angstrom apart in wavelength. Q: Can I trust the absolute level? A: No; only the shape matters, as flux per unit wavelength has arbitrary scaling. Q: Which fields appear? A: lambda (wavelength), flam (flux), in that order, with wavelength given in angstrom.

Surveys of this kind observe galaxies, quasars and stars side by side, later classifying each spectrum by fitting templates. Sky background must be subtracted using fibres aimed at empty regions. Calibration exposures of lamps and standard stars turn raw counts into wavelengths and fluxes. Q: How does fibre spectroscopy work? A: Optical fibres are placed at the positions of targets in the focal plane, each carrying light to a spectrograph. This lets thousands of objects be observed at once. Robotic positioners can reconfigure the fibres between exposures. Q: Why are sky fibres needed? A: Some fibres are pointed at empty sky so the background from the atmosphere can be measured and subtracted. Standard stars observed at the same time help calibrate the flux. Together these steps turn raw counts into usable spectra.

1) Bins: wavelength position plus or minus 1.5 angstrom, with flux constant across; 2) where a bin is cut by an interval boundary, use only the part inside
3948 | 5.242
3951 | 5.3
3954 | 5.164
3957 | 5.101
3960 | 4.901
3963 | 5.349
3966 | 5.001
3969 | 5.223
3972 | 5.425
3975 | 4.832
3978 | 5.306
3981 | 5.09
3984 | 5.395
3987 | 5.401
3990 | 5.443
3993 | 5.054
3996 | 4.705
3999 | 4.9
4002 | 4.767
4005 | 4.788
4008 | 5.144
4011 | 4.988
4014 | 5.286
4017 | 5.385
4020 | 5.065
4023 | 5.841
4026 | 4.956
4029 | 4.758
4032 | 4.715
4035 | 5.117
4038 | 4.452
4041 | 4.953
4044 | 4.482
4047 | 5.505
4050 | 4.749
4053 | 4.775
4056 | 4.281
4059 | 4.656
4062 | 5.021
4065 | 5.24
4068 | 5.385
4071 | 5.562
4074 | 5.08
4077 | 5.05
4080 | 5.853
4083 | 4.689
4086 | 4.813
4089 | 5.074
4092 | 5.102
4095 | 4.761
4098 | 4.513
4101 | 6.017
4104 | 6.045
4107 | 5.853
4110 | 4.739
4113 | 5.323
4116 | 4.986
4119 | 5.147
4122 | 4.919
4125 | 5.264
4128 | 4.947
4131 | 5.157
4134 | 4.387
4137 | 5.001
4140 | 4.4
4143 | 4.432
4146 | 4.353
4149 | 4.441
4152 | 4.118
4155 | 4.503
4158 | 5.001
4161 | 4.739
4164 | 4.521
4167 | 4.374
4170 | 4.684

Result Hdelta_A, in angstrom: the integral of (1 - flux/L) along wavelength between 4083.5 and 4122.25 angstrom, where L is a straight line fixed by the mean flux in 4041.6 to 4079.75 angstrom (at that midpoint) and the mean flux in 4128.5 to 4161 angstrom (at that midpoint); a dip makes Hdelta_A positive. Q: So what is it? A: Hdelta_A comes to -3.0 angstrom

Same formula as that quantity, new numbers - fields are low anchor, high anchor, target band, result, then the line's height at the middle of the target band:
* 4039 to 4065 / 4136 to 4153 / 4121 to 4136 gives -1.40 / 4.52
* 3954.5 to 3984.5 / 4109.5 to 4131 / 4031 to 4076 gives 1.51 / 5.11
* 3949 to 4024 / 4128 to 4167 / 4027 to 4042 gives 0.56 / 4.98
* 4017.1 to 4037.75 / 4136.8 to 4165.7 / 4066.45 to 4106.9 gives -3.74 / 4.81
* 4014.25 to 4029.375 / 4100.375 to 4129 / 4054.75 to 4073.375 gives 0.83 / 5.27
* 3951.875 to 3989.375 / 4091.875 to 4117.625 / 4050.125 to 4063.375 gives 1.40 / 5.24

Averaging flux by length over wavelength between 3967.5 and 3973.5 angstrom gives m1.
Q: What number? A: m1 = 5.32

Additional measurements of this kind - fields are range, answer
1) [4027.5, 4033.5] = 4.74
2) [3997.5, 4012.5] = 4.92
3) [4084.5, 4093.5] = 5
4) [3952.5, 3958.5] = 5.13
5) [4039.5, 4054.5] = 4.89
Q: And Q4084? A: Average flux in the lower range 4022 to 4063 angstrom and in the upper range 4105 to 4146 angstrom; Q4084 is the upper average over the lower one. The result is 1.02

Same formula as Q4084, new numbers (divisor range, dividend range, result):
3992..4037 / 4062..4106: 1.04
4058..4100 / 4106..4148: 0.97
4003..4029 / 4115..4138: 0.97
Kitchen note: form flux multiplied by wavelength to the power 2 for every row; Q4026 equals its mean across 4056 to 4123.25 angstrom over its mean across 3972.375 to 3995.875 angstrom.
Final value 1.0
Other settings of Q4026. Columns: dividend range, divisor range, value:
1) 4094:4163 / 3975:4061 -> 1.04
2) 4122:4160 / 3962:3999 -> 0.98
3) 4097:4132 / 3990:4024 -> 1.09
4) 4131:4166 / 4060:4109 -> 0.90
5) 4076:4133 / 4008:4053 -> 1.07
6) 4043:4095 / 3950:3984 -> 1.02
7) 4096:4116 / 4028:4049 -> 1.14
